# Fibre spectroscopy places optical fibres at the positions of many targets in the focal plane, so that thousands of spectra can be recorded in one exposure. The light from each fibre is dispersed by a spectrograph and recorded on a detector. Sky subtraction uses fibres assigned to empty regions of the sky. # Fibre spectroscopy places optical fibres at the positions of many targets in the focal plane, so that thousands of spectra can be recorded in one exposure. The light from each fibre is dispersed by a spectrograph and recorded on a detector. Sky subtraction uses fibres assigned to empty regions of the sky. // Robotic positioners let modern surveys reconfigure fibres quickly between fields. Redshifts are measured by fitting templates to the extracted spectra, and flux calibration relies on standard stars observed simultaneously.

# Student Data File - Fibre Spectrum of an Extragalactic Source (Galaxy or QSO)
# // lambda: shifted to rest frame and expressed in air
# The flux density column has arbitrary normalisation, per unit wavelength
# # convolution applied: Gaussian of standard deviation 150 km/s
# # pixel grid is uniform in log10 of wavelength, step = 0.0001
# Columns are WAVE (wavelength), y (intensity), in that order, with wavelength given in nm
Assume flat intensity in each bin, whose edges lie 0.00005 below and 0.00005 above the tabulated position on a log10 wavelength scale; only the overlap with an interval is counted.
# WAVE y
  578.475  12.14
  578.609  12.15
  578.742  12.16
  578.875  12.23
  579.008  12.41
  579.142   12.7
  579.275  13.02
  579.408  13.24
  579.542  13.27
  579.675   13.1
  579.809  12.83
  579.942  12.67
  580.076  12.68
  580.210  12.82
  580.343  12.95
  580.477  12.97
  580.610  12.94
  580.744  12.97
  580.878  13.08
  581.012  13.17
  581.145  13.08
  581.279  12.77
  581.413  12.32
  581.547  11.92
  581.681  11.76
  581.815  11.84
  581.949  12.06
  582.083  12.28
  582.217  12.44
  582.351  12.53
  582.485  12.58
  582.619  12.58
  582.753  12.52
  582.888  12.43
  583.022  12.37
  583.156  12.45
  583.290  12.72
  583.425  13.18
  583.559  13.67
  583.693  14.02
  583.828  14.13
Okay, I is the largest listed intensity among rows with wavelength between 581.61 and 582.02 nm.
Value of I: 12.06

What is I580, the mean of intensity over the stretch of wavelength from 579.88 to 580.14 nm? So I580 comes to 12.7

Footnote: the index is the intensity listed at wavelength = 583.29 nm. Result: 12.72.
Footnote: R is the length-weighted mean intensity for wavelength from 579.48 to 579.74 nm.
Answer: 13.2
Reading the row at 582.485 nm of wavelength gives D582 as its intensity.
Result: 12.58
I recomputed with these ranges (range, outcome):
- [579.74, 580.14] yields 12.83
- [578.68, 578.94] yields 12.23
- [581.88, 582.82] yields 12.58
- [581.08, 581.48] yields 13.08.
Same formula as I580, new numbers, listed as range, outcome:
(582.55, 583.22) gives 12.5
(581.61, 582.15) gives 12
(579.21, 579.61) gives 13.2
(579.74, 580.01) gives 12.7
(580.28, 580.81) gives 13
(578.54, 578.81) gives 12.1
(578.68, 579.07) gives 12.3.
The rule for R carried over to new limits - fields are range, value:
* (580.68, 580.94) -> 13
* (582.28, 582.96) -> 12.5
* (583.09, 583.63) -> 13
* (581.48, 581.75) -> 11.8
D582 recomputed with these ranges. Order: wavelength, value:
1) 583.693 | 14.02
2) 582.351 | 12.53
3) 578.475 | 12.14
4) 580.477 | 12.97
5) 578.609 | 12.15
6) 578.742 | 12.16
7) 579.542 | 13.27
